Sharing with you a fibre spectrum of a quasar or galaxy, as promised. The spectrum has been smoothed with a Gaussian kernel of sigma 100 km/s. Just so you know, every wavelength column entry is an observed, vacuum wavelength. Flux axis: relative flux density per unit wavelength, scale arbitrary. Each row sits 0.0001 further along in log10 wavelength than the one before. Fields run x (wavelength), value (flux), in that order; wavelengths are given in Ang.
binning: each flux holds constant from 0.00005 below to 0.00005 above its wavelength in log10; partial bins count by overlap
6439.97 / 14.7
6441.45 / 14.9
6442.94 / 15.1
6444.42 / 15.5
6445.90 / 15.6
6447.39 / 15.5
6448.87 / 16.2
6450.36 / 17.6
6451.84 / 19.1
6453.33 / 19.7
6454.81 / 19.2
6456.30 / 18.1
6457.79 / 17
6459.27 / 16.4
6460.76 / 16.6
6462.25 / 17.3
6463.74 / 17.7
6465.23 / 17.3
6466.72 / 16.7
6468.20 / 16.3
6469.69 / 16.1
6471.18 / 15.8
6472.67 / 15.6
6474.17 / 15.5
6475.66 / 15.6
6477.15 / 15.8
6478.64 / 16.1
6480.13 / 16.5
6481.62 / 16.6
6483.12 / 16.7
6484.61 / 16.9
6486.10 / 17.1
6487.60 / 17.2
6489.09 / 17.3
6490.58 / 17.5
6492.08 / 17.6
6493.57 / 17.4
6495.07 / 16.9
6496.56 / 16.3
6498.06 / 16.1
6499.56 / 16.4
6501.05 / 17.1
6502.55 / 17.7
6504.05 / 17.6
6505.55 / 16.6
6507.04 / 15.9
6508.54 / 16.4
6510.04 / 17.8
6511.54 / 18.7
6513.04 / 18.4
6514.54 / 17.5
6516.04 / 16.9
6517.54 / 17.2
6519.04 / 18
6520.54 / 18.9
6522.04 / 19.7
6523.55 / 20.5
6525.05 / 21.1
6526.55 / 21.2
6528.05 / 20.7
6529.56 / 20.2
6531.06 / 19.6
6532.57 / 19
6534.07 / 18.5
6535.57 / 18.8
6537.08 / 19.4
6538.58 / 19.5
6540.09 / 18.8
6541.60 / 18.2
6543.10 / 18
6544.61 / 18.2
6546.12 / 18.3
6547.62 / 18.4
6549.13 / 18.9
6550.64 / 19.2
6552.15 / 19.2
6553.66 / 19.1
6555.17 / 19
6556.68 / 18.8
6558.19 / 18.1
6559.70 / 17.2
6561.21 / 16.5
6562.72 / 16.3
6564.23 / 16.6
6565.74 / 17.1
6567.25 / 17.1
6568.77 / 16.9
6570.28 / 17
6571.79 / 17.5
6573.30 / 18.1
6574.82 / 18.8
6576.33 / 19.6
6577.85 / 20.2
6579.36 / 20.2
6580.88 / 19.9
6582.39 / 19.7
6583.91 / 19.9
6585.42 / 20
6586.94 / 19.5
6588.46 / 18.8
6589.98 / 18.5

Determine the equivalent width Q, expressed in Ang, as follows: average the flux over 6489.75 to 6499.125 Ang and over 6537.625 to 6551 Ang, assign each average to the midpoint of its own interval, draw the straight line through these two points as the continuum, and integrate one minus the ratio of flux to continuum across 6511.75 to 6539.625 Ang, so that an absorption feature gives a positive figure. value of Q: -1.8 Ang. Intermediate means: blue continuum 16.9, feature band 19.2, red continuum 18.6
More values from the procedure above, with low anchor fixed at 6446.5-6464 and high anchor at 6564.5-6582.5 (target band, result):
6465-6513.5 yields 2.8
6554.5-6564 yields 0.4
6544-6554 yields -0.3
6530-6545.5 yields -0.6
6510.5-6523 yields -0.1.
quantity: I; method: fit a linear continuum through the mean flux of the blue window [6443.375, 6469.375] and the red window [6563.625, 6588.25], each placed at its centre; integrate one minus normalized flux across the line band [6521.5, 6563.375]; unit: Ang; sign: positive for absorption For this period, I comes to -1.7 Ang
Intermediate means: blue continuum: 17.1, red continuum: 18.6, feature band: 18.9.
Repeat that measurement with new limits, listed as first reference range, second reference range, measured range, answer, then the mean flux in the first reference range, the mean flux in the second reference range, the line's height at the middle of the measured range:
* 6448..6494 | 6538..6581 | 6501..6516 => 0.1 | 17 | 18.3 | 17.5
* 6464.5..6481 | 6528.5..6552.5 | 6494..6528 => -0.4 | 16.1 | 18.9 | 17.7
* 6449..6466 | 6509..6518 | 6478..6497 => 0.8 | 17.8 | 17.7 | 17.7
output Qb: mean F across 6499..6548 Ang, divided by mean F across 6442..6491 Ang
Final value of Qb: 1.10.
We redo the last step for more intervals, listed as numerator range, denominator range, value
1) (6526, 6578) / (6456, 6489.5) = 1.11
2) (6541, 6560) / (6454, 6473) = 1.09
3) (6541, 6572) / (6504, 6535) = 0.96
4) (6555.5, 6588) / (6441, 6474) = 1.09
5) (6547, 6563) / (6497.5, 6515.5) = 1.06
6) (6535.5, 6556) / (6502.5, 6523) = 1.06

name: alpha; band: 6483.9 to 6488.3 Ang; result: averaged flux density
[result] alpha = 17.1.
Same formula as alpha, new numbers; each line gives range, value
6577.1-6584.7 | 20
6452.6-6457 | 19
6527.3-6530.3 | 20.4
